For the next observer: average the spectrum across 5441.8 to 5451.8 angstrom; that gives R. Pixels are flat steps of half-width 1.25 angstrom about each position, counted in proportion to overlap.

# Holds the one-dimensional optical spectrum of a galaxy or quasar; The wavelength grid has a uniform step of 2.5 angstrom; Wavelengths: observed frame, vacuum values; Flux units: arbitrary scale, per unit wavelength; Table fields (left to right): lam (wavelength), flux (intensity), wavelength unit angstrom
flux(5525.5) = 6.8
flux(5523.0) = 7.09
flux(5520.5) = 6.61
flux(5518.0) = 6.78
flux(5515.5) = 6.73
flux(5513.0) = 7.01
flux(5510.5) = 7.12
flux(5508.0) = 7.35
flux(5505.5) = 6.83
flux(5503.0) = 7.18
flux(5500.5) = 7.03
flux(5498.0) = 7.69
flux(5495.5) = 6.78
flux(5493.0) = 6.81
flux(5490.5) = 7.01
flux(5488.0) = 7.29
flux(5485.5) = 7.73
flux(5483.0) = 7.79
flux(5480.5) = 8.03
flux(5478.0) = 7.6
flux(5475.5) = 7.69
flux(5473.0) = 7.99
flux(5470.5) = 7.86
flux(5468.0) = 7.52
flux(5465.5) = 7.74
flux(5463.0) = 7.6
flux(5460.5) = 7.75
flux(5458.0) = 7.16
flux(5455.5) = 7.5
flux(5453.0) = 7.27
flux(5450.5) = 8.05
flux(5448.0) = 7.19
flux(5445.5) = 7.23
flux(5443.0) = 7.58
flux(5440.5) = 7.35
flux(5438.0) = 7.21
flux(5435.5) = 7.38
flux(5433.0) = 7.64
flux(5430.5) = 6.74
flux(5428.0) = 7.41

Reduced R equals 7.51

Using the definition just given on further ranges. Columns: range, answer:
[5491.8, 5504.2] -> 7.1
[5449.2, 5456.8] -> 7.6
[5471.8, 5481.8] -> 7.83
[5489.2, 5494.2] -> 6.91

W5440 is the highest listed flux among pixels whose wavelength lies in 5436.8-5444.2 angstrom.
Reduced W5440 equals 7.58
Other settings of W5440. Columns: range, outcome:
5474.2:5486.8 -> 8.03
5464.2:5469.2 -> 7.74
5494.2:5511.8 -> 7.69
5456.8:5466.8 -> 7.75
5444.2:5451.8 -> 8.05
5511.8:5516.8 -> 7.01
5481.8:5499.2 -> 7.79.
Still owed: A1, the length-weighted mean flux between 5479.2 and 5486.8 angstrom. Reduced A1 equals 7.84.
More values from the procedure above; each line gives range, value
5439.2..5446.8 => 7.38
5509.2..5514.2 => 7.07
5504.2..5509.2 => 7.09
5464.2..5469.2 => 7.63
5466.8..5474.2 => 7.79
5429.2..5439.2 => 7.24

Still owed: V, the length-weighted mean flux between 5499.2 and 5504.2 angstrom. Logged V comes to 7.11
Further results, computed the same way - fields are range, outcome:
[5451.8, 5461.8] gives 7.42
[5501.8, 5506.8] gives 7.01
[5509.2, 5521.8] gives 6.85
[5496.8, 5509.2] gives 7.21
